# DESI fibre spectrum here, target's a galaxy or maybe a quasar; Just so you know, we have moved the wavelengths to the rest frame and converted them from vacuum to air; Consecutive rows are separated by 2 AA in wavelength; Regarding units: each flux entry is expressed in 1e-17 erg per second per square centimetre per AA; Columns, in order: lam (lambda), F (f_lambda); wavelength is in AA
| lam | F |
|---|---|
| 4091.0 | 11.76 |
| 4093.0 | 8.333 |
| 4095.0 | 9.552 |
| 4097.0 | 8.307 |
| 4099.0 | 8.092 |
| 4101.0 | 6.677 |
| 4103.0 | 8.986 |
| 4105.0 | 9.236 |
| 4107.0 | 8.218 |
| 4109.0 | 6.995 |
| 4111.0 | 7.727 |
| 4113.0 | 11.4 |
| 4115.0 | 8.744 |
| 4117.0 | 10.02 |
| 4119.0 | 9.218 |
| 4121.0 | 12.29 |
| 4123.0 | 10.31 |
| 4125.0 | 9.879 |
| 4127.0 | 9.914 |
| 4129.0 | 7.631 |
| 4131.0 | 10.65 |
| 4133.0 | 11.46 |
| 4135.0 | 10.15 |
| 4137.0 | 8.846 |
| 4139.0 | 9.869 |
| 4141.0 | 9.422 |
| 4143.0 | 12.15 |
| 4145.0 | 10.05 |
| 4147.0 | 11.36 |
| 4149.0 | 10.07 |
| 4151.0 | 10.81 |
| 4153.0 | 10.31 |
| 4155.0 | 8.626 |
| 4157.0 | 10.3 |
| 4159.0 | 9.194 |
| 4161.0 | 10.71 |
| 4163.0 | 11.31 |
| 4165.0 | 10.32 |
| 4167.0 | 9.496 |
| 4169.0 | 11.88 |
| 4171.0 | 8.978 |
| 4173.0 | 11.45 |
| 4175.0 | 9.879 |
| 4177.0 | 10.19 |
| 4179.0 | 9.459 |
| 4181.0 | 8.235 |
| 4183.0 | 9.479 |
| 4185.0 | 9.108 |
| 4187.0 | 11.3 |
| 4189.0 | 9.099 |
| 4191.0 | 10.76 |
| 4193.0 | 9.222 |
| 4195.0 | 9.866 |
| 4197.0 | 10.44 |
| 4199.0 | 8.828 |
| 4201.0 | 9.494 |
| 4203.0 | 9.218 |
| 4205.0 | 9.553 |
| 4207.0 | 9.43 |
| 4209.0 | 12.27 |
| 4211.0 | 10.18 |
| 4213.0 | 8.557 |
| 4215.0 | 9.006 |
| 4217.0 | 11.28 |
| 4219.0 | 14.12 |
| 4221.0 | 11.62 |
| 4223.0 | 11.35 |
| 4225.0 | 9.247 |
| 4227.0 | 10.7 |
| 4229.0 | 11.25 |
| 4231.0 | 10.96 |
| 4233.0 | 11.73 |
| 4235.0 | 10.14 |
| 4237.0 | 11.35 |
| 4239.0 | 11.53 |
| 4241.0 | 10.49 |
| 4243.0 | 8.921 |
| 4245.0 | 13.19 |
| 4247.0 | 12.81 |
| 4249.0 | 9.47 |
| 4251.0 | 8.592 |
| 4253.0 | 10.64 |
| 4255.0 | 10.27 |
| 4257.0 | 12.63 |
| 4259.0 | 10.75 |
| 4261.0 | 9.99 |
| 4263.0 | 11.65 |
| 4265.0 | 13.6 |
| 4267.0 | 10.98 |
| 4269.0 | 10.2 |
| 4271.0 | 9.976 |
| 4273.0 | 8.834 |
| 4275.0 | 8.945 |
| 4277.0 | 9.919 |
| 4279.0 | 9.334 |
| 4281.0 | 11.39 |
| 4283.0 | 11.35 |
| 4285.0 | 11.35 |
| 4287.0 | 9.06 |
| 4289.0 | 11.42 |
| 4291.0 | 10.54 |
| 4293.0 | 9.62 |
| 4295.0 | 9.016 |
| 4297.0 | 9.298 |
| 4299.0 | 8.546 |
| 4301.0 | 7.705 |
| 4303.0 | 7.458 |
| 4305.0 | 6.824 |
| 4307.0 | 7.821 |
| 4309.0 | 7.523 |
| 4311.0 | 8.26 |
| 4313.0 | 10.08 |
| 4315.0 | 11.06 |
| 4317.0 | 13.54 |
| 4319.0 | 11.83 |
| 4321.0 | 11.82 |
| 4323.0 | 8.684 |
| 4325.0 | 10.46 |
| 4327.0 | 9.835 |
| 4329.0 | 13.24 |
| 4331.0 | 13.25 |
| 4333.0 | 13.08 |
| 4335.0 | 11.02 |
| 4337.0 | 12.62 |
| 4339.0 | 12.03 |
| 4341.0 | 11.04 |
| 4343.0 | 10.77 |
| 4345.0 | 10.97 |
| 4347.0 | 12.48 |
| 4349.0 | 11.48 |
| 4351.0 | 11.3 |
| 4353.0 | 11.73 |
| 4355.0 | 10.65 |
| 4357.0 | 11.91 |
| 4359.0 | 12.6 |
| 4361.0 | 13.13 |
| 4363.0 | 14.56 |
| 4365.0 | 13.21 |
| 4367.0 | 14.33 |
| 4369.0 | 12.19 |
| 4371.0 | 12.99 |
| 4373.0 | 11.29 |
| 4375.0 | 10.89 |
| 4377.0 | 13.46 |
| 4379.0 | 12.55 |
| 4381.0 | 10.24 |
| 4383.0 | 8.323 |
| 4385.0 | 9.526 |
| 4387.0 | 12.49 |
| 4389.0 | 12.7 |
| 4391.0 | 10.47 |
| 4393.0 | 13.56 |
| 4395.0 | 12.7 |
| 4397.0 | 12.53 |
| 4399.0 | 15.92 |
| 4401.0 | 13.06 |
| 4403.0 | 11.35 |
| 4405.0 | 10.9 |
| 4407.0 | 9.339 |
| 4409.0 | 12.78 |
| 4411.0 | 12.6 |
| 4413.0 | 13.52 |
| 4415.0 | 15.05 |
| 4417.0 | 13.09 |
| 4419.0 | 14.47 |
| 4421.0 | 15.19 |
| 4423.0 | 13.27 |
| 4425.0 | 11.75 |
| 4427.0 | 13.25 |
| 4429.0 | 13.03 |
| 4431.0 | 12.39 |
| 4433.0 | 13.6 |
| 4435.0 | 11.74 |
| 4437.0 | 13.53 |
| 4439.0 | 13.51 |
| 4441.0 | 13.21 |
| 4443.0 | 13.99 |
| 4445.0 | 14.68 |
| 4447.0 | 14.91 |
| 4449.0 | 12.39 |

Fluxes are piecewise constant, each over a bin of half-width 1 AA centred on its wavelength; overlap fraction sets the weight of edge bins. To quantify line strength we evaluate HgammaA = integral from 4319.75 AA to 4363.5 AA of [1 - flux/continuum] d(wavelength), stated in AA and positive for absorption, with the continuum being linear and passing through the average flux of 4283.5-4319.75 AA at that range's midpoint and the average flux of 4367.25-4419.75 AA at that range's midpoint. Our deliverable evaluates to -4.2 AA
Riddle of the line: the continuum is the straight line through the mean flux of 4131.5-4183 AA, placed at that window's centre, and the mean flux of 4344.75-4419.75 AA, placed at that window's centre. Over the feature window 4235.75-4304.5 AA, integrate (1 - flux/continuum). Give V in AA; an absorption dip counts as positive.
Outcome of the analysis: 5.64 AA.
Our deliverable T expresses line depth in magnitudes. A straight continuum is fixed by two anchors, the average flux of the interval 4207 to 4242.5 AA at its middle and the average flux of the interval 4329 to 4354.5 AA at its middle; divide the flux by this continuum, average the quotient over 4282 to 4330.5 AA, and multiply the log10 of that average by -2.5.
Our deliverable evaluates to 0.17 mag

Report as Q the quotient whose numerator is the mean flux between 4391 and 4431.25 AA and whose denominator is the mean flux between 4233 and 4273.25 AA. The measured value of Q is 1.19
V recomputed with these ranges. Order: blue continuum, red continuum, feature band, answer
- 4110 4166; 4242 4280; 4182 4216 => 1.9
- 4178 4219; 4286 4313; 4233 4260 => -4.5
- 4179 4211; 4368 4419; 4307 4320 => 1.2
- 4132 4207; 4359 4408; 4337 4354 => 0.3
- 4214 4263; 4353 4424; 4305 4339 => 2.9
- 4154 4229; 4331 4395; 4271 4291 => 1.6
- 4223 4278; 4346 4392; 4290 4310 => 5.0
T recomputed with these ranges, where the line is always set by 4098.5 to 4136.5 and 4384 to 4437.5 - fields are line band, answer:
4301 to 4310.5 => 0.468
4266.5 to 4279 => 0.147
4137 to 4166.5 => -0.055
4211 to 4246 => -0.026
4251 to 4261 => 0.023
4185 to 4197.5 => 0.020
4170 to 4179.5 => 0.000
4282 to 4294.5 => 0.082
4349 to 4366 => -0.019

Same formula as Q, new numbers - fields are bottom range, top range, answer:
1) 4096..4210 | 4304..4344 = 1.10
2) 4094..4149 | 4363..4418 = 1.29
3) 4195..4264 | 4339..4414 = 1.13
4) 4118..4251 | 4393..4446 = 1.27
